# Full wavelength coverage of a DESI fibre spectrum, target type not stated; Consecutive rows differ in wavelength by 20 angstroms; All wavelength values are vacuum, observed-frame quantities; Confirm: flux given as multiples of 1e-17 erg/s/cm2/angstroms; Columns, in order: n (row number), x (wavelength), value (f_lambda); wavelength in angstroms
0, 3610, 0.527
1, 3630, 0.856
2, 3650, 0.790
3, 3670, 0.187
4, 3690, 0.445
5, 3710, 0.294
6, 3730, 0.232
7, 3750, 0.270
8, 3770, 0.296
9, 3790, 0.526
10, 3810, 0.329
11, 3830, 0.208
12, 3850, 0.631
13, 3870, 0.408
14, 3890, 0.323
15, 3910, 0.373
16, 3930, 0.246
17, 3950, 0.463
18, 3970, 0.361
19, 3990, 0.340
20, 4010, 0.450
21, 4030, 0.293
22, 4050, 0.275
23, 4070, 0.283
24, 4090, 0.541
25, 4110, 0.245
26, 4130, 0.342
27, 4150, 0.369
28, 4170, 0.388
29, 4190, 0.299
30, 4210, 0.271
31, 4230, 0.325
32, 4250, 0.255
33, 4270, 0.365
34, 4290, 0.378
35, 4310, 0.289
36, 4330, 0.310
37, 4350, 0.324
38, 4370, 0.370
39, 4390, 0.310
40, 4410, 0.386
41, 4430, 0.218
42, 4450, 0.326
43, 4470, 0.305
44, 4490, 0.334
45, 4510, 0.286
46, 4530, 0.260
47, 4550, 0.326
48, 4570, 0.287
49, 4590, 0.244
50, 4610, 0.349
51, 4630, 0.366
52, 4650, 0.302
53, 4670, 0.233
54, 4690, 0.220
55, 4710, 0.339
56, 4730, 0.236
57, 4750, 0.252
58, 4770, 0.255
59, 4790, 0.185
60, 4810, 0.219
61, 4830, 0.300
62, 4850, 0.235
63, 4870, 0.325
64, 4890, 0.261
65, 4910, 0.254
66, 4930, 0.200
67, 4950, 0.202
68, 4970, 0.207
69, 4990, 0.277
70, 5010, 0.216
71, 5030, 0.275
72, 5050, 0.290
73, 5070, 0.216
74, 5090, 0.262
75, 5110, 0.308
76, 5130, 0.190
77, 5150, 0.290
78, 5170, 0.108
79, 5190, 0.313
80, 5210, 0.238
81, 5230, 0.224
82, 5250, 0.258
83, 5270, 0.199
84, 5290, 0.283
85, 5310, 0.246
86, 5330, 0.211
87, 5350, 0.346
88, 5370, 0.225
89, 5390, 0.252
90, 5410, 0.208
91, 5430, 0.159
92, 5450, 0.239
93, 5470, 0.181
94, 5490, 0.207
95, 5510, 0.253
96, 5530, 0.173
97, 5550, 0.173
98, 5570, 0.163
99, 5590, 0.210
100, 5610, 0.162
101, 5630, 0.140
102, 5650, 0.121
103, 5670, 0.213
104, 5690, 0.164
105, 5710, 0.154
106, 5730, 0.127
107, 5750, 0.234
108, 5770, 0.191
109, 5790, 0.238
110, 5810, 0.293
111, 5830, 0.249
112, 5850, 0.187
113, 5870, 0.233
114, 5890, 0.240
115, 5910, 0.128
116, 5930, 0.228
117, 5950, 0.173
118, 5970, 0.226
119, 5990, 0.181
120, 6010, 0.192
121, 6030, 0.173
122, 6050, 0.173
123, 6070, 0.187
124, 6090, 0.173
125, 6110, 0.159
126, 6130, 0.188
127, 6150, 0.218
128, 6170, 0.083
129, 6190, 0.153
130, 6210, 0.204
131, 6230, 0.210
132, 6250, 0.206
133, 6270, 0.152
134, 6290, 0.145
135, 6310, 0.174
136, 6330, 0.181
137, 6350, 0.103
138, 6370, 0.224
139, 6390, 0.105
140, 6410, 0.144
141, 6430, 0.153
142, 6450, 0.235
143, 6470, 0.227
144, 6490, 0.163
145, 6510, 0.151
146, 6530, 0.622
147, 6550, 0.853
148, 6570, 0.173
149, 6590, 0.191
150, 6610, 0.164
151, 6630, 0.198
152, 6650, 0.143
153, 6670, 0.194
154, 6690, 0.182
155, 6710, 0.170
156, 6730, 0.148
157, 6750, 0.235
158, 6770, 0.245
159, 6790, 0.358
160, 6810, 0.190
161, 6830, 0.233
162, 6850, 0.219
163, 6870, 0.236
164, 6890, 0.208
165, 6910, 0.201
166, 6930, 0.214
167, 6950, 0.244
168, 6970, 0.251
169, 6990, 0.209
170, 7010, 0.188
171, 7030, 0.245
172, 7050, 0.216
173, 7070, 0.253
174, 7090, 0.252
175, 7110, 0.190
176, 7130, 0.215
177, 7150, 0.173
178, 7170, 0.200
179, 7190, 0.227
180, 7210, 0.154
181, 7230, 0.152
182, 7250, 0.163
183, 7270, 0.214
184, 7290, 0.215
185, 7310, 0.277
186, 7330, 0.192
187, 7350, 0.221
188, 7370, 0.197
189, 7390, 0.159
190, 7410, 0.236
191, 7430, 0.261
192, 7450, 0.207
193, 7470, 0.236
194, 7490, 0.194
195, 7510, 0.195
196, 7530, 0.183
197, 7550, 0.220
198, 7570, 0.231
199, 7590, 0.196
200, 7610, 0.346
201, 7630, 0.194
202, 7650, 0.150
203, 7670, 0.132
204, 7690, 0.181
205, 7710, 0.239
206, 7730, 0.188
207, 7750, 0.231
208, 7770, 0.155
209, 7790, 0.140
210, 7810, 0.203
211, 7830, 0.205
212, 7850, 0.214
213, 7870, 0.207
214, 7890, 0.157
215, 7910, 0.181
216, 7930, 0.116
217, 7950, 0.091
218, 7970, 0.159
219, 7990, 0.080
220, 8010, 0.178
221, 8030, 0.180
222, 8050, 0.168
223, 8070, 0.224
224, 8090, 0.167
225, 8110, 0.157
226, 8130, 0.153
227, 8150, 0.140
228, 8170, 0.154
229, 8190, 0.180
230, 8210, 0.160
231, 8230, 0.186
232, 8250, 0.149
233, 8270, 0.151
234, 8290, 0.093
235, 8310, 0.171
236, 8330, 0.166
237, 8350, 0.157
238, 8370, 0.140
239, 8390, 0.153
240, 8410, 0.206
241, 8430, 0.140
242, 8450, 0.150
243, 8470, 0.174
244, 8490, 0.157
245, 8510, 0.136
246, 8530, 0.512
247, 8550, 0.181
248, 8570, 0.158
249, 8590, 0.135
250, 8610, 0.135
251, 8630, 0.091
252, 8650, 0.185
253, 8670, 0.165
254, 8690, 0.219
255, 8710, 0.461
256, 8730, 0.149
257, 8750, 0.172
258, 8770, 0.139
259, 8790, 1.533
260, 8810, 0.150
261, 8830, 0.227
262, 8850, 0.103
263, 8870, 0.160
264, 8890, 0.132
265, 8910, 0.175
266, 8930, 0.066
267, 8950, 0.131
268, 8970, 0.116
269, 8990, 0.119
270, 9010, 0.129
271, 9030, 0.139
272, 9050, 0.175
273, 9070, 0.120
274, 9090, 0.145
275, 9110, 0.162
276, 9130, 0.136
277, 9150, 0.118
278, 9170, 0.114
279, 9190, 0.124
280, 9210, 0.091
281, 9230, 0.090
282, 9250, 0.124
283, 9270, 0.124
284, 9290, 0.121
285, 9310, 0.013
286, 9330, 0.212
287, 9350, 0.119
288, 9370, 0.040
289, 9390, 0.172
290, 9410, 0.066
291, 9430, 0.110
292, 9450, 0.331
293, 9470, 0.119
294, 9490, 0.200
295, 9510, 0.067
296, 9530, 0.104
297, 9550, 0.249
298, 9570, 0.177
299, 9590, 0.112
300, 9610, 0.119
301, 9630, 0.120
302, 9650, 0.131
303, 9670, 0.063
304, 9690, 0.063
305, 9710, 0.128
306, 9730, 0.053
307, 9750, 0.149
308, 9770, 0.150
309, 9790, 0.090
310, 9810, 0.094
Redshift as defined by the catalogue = 0.75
